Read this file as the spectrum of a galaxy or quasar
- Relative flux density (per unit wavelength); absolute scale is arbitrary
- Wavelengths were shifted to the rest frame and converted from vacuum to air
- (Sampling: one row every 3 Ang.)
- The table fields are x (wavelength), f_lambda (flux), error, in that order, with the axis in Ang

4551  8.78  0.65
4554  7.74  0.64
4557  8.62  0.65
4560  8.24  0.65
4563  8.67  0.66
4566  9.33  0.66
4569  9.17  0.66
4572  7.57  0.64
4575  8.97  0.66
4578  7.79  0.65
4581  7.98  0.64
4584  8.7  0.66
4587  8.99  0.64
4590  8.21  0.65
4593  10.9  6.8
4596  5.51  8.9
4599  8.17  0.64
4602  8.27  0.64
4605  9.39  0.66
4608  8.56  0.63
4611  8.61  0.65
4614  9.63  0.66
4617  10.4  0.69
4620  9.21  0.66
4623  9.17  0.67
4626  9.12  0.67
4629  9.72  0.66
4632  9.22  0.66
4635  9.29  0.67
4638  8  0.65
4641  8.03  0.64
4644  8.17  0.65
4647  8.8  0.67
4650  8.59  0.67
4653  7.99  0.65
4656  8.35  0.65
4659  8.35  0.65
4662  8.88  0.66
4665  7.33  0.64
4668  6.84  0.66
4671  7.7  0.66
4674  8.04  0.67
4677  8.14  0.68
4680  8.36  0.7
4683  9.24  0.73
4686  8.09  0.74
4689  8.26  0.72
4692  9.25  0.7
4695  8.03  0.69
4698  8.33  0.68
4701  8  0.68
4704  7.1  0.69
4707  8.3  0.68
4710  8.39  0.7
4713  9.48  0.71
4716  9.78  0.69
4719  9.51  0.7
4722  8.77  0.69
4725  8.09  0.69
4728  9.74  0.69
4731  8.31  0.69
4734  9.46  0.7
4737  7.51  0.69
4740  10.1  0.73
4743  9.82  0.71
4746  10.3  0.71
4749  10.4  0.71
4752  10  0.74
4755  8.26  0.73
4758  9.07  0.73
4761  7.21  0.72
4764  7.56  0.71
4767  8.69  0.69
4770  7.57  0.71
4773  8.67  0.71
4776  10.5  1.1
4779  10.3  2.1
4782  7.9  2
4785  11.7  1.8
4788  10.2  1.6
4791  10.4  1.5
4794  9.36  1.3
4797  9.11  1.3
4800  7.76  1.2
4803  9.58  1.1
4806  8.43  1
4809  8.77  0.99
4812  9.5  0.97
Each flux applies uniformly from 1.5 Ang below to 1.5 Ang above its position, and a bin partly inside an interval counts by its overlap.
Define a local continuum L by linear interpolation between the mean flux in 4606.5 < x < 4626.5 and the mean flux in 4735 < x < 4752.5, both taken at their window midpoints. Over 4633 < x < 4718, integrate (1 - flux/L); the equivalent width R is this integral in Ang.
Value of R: 9.9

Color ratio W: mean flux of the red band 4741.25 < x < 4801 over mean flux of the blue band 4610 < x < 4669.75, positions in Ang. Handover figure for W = 1.07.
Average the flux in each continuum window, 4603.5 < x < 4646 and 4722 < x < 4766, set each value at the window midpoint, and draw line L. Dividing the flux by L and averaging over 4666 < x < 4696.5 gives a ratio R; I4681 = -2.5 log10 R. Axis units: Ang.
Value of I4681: 0.10 mag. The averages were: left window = 9.03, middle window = 8.18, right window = 8.98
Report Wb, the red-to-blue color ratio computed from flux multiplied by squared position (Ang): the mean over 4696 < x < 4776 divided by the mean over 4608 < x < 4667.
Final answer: 1.0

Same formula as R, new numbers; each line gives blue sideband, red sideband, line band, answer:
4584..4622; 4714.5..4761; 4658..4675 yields 2.20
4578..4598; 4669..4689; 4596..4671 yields -2.79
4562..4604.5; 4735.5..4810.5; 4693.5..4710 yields 1.69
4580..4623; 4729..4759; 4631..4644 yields 0.52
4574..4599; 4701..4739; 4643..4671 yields 1.36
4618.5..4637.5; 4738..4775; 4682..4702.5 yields 1.48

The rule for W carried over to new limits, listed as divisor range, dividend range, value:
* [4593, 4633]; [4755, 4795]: 1.02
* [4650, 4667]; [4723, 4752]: 1.14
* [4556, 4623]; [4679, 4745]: 1.01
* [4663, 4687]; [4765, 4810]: 1.16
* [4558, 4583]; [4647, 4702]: 0.97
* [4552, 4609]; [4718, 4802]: 1.08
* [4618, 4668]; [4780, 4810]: 1.09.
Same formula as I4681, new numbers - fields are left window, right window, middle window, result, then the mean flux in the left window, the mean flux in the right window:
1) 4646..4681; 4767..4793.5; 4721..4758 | -0.02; 8.1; 9.59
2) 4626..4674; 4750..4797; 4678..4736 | 0.01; 8.37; 9.17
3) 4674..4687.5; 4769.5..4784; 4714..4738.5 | -0.02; 8.41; 9.18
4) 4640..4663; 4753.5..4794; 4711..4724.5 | -0.06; 8.39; 9.09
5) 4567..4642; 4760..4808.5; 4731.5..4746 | -0.03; 8.75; 9.07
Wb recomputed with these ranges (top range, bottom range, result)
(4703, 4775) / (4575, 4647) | 1.07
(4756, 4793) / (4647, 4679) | 1.19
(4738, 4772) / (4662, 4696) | 1.14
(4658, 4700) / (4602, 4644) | 0.93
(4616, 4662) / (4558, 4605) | 1.07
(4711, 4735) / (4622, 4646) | 1.07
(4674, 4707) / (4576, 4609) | 1.03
